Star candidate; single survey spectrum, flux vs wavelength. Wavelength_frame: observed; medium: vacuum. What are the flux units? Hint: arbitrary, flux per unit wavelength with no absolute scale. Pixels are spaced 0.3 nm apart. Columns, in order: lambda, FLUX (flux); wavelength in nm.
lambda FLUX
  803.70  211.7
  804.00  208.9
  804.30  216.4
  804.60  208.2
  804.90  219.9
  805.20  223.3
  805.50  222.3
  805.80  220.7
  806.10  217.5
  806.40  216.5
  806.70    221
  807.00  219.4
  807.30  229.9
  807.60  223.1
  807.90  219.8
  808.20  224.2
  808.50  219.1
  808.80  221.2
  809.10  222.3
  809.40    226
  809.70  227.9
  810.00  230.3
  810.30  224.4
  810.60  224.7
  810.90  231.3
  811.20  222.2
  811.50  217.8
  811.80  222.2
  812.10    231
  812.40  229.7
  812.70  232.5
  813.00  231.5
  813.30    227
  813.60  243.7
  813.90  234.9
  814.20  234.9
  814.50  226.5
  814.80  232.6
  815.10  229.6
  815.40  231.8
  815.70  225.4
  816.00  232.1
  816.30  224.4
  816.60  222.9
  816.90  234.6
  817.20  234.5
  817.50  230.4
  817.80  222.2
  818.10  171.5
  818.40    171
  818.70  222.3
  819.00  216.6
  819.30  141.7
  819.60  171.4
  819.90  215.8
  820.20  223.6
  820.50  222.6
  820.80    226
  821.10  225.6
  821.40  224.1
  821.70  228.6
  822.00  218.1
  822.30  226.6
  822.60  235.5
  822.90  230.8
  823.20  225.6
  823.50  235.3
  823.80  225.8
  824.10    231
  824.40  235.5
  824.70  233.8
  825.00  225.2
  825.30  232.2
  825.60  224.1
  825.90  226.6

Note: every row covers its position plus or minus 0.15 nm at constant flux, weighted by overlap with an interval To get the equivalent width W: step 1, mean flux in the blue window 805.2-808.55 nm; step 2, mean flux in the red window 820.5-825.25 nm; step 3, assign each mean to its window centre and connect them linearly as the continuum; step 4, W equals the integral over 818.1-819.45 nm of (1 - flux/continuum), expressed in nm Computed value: 0.24 nm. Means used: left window 221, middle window 186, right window 228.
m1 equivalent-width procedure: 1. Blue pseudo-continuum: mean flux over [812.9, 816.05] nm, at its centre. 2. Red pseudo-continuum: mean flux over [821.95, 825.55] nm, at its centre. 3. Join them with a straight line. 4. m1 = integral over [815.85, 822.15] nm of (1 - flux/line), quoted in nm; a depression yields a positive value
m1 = 0.48 nm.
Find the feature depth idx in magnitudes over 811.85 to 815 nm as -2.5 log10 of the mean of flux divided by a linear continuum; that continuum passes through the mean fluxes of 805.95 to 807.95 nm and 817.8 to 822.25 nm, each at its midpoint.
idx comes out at -0.088 mag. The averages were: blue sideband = 221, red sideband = 207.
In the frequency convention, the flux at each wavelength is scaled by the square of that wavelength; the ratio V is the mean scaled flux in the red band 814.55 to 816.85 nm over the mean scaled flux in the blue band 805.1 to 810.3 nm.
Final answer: 1.05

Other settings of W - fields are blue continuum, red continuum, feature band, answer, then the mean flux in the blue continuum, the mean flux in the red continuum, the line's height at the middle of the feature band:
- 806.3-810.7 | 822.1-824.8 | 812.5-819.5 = 0.21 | 223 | 231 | 227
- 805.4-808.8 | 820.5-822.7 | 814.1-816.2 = -0.06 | 221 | 226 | 224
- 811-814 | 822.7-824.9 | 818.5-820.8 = 0.27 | 229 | 231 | 230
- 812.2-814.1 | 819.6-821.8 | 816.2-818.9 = 0.13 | 233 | 220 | 226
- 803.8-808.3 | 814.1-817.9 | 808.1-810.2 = -0.02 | 219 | 229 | 222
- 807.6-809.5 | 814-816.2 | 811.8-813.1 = -0.02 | 222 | 230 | 227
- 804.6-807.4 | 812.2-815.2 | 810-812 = 0.03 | 220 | 232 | 228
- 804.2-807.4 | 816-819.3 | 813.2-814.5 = -0.12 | 219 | 212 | 215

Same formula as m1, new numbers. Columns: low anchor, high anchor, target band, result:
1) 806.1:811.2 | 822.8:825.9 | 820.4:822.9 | 0.03 nm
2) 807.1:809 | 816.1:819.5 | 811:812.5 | -0.05 nm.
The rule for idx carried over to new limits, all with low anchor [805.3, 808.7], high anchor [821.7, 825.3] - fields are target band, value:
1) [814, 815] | -0.03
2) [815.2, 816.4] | -0.01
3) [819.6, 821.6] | 0.04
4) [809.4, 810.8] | -0.02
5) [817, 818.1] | 0.02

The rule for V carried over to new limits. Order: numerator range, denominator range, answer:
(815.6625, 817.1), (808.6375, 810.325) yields 1.03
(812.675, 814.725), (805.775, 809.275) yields 1.07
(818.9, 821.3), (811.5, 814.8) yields 0.91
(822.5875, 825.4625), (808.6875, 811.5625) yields 1.06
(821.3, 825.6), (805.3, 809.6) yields 1.07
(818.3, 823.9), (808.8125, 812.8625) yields 0.98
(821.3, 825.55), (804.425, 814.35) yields 1.05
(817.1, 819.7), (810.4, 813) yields 0.89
